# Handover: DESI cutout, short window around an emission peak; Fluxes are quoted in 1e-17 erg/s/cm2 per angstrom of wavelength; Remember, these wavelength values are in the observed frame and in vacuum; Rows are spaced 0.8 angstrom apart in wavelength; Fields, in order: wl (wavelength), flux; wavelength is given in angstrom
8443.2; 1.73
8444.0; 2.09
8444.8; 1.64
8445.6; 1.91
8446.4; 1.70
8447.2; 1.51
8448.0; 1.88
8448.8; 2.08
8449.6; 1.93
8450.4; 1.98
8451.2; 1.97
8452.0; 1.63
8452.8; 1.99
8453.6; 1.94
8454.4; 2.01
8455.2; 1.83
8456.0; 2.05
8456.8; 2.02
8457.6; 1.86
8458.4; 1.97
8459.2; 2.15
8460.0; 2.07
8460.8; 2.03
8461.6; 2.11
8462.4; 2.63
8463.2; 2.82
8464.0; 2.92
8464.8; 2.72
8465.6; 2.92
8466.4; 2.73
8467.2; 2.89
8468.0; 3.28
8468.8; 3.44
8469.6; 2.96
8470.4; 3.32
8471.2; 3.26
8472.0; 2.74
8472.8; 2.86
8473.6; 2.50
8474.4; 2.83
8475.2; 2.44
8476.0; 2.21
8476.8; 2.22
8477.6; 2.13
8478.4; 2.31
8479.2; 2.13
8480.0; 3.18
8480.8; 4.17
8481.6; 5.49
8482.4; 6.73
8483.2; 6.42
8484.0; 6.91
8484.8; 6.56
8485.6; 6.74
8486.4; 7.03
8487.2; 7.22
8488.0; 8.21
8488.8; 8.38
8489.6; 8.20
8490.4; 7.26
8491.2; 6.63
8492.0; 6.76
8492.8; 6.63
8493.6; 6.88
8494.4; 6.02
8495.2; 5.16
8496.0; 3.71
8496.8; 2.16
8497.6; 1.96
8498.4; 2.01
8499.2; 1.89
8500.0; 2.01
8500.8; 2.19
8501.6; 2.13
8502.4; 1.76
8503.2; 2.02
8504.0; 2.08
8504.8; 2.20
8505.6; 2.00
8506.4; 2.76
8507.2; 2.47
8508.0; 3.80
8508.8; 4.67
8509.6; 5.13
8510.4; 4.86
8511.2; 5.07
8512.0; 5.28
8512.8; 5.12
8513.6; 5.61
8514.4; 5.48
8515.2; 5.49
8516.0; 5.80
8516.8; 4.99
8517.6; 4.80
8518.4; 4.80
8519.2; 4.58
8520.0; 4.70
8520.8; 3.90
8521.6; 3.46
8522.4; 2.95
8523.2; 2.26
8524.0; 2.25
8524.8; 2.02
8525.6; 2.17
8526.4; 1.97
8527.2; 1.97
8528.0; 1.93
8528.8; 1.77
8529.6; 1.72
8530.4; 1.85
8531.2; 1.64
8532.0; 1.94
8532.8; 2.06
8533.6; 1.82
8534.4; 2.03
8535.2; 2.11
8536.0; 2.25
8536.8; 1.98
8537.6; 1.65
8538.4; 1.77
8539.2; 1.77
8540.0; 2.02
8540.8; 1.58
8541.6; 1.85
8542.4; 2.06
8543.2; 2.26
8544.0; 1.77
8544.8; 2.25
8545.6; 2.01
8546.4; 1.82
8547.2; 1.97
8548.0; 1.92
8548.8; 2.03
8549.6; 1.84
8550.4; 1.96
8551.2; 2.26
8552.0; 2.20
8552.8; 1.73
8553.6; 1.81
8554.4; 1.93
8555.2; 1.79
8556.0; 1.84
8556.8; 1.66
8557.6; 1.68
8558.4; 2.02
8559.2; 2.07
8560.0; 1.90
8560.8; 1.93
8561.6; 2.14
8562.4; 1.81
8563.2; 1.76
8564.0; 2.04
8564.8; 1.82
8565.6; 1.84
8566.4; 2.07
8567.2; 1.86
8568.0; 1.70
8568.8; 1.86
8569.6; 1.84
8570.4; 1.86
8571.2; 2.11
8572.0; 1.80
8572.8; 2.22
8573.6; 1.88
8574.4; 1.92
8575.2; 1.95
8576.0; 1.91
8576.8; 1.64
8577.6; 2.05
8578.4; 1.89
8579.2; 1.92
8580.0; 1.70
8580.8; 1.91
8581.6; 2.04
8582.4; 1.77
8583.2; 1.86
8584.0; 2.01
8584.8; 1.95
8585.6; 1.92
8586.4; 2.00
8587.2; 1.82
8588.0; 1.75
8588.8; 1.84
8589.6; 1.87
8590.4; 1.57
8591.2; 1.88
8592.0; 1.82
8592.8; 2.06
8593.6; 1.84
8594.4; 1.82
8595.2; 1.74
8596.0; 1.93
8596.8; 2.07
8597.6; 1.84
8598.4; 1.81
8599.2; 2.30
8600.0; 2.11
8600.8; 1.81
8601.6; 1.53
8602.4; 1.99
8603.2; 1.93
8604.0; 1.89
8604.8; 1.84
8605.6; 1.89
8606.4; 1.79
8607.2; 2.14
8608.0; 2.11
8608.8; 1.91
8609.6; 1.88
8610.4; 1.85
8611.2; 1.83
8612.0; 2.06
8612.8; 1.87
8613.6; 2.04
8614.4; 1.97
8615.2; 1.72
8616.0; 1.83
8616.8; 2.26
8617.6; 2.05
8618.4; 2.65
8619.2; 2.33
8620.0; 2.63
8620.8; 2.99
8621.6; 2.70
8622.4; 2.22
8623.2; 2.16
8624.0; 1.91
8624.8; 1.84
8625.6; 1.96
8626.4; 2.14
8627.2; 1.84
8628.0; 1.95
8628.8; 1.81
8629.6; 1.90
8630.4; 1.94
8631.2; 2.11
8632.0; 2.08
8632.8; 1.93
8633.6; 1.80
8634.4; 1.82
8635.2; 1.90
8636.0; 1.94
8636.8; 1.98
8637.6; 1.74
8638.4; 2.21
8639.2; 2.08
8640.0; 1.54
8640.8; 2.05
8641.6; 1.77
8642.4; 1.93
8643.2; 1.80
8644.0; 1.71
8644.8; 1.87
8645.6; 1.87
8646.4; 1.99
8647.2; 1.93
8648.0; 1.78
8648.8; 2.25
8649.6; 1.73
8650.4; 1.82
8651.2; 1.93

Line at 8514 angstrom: [N II]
